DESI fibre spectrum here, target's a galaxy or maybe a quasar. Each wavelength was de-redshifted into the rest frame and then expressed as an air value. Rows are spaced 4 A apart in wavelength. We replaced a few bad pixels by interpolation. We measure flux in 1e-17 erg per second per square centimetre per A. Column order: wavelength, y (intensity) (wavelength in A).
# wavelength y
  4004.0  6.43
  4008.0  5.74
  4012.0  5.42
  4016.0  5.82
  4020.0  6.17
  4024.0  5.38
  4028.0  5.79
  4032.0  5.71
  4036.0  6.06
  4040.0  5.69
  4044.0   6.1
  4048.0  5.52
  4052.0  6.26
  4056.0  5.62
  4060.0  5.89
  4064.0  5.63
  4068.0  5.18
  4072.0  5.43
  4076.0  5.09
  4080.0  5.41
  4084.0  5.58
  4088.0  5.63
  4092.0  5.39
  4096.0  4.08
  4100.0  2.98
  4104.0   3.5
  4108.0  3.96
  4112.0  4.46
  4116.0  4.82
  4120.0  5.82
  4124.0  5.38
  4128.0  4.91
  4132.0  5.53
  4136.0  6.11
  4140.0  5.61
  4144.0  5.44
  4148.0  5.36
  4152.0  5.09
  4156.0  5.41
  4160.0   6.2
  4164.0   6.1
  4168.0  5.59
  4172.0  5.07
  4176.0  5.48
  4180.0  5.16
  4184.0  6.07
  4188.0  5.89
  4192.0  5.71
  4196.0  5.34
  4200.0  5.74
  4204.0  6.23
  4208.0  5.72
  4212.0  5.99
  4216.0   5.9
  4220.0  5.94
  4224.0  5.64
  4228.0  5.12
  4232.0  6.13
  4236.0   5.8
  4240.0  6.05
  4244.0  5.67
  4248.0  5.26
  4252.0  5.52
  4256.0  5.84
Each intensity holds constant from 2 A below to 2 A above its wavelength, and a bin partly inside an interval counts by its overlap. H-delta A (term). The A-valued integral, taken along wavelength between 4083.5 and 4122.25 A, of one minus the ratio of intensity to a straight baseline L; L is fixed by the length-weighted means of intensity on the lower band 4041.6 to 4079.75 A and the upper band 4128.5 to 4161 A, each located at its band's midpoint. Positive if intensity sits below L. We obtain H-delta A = 6.9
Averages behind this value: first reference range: 5.63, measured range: 4.59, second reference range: 5.54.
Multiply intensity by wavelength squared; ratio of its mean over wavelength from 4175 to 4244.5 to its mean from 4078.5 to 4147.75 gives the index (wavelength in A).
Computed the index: 1.2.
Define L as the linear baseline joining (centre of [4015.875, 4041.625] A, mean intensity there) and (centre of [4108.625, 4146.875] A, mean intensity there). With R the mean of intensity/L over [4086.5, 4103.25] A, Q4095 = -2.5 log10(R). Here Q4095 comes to 0.23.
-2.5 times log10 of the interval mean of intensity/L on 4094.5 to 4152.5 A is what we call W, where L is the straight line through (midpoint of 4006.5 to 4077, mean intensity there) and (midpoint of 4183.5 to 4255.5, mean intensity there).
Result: 0.18 mag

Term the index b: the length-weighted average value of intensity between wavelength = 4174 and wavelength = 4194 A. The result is 5.66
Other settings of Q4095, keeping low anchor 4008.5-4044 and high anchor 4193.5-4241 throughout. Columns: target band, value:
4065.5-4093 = 0.08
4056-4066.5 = 0.01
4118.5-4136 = 0.06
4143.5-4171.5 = 0.04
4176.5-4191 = 0.02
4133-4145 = 0.01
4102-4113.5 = 0.41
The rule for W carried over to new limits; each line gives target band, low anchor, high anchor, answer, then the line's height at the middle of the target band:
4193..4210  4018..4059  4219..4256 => -0.009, 5.71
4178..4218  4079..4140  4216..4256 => -0.060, 5.47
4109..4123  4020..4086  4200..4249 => 0.149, 5.71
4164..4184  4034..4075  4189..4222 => 0.063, 5.8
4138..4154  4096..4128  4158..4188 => -0.052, 5.13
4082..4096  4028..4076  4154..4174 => 0.073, 5.7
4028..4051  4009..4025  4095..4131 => -0.078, 5.43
